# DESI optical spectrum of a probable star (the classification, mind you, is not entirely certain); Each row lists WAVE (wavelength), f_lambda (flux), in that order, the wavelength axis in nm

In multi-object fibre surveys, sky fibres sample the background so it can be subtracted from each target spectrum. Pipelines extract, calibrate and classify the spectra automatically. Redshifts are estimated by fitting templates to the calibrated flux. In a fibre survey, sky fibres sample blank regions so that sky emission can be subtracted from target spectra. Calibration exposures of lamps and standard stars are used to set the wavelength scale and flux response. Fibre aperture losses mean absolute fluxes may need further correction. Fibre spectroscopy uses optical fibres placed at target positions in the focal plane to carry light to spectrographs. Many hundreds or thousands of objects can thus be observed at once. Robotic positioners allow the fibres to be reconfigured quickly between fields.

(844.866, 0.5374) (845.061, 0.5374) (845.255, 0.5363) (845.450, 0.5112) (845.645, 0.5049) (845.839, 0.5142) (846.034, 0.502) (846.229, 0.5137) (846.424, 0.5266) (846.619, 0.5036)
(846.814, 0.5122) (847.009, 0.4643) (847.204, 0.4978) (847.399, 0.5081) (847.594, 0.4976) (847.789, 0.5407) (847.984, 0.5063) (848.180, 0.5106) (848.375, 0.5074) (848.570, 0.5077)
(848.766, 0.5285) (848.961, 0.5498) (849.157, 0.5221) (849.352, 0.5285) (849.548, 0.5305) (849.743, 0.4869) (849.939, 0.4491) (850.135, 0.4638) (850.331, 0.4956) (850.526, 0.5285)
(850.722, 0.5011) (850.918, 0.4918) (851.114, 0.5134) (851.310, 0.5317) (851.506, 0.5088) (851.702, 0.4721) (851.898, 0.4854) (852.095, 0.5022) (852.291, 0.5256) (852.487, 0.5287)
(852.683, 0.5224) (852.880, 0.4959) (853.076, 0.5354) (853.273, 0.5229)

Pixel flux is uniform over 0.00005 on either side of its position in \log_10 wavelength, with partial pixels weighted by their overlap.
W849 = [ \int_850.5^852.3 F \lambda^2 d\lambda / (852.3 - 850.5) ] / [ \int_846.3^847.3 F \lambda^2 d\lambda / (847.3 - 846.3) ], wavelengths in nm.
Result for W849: 1.02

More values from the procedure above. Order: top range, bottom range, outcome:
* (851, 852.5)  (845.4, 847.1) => 1.02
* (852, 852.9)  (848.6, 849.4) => 0.98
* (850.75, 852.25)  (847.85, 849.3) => 0.97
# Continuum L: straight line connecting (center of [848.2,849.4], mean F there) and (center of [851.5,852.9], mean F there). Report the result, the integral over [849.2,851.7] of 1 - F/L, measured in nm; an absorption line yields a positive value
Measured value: 0.06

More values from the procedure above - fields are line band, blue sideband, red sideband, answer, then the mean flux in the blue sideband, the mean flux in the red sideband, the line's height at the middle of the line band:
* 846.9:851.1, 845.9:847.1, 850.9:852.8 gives 0.00 nm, 0.504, 0.509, 0.506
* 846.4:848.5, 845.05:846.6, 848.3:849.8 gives 0.05 nm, 0.517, 0.521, 0.519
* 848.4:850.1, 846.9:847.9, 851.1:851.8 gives -0.02 nm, 0.502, 0.506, 0.504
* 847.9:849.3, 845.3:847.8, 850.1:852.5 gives -0.04 nm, 0.507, 0.504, 0.506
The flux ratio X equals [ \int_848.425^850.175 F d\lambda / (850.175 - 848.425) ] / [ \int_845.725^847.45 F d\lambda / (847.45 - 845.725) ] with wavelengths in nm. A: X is 1.01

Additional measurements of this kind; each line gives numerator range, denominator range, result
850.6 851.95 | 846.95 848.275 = 0.99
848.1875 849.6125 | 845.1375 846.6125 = 1.02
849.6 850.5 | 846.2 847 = 0.95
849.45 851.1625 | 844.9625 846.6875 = 0.96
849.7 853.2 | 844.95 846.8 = 0.97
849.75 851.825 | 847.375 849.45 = 0.95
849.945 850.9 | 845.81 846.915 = 0.96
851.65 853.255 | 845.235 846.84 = 0.99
